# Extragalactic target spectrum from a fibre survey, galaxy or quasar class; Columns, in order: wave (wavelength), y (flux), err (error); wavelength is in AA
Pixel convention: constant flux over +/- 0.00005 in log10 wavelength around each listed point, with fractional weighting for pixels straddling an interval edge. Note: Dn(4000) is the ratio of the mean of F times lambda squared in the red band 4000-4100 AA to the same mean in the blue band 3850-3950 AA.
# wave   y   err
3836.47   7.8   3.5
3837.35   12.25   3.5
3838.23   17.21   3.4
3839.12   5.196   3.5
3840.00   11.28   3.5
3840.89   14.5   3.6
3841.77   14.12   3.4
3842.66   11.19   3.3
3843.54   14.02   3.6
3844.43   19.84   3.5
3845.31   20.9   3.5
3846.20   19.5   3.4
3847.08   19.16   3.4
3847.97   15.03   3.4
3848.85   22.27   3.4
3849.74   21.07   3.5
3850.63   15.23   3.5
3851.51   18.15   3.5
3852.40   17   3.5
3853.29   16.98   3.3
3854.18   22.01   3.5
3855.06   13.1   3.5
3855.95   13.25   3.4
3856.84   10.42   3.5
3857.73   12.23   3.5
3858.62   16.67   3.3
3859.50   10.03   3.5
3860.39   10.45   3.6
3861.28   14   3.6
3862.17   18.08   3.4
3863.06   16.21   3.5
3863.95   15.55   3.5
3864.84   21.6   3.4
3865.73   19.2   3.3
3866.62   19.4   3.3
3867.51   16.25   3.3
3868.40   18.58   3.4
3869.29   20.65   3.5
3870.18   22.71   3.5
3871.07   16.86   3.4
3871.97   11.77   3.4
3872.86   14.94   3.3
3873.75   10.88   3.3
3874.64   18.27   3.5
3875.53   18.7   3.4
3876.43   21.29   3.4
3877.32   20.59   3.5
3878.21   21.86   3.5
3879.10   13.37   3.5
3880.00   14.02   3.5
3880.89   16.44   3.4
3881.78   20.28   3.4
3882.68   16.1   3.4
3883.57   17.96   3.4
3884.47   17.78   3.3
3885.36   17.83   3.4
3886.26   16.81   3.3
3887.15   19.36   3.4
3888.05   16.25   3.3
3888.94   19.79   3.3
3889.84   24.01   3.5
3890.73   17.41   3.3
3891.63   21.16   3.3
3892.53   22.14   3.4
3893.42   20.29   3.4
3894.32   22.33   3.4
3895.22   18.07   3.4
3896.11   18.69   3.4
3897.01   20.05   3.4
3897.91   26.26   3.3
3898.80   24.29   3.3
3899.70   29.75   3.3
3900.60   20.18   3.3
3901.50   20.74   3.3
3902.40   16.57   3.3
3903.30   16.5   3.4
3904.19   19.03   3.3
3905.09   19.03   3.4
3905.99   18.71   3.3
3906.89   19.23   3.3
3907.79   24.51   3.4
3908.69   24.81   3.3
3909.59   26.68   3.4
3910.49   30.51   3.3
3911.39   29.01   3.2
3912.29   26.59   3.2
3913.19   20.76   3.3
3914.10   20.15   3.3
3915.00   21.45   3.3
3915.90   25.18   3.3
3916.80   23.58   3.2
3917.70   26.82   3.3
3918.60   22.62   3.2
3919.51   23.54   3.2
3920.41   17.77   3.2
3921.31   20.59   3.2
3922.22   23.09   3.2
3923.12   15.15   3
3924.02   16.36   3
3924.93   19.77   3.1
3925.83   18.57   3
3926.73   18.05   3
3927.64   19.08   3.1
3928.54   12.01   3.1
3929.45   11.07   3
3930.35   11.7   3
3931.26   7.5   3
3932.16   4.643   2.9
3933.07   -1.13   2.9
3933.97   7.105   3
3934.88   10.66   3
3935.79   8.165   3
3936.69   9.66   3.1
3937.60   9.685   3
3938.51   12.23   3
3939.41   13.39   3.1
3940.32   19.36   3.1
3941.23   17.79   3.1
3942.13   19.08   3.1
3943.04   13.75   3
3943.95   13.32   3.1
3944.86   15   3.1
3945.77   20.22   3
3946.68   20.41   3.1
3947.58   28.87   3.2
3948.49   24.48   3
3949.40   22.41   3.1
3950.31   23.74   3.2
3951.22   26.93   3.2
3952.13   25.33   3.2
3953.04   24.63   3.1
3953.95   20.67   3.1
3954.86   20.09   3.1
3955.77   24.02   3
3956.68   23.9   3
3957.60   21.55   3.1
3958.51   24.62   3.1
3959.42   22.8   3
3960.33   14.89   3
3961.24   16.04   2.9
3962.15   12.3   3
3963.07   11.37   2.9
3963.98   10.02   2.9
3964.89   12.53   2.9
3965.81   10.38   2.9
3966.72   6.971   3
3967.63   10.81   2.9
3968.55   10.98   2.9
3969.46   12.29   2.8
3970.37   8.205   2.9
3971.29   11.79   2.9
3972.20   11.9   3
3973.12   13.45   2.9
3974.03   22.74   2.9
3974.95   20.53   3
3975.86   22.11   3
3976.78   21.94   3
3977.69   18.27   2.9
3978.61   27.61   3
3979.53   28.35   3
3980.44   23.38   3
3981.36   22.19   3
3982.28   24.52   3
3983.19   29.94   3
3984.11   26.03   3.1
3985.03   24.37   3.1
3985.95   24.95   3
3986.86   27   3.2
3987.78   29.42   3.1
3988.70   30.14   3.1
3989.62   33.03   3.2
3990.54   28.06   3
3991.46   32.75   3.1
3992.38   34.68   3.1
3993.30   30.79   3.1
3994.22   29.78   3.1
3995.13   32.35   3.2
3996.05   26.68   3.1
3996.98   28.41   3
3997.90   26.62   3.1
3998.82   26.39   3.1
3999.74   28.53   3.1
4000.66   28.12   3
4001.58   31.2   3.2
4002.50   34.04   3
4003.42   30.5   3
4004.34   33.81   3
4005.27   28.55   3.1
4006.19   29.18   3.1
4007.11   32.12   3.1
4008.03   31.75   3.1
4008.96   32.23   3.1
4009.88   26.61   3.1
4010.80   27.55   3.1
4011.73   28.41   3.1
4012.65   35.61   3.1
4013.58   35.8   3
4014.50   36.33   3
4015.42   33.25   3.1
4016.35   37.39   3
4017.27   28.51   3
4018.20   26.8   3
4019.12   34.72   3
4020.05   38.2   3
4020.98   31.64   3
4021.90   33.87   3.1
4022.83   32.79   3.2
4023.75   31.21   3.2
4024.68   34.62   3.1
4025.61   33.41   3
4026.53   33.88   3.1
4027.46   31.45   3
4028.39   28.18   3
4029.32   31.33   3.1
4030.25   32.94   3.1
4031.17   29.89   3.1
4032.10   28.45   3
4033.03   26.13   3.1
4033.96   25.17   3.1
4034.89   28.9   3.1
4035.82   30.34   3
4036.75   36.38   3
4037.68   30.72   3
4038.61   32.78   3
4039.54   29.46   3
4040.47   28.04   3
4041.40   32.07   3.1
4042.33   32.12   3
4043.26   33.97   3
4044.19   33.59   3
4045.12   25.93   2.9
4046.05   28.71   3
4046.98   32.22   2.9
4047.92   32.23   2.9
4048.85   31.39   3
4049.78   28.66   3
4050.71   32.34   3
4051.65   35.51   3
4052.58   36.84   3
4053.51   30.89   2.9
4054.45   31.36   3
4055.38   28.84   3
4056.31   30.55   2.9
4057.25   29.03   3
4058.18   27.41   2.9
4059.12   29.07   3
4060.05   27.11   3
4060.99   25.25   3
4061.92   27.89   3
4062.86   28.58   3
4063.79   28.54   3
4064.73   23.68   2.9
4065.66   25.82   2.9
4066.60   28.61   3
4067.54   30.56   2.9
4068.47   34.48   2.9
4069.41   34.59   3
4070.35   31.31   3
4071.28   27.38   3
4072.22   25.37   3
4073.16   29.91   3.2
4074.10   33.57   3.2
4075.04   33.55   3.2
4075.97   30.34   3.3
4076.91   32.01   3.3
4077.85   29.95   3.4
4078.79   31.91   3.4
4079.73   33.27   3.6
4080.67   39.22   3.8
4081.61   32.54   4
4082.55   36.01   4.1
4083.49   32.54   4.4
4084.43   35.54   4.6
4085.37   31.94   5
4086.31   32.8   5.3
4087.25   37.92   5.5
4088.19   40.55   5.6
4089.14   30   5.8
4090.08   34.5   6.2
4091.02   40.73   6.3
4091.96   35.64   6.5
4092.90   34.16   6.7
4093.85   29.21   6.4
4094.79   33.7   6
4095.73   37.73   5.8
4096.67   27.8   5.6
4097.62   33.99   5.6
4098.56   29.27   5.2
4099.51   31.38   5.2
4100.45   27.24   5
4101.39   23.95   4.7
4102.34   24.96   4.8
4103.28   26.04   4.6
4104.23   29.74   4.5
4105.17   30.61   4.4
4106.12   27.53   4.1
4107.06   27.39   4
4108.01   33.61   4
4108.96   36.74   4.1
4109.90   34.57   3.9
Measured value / 1.9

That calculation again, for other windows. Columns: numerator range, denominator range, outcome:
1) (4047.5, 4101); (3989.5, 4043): 1.05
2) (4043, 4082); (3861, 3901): 1.77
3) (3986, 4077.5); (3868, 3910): 1.69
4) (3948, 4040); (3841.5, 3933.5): 1.51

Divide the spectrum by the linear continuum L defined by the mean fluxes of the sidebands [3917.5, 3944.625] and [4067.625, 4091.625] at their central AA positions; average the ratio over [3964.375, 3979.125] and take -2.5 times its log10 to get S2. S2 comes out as 0.29 mag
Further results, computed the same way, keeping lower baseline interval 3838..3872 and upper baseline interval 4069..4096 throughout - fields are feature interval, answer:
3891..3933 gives 0.01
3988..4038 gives -0.11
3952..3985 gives 0.31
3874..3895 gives -0.02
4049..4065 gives 0.06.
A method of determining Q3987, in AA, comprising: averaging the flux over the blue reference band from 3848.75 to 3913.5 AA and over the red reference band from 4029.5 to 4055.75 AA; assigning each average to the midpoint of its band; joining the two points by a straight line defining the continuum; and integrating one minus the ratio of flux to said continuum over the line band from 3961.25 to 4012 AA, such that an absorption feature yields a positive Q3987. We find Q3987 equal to 5.9 AA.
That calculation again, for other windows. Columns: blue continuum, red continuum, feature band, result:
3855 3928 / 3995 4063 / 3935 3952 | 4.3 AA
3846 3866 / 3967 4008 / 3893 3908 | -1.1 AA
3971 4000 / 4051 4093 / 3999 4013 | -1.7 AA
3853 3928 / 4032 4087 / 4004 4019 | -2.2 AA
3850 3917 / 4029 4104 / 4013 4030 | -3.0 AA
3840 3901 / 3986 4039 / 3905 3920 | -1.4 AA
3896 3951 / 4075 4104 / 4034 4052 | -1.6 AA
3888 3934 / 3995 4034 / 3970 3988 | 3.6 AA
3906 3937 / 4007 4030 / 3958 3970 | 5.3 AA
